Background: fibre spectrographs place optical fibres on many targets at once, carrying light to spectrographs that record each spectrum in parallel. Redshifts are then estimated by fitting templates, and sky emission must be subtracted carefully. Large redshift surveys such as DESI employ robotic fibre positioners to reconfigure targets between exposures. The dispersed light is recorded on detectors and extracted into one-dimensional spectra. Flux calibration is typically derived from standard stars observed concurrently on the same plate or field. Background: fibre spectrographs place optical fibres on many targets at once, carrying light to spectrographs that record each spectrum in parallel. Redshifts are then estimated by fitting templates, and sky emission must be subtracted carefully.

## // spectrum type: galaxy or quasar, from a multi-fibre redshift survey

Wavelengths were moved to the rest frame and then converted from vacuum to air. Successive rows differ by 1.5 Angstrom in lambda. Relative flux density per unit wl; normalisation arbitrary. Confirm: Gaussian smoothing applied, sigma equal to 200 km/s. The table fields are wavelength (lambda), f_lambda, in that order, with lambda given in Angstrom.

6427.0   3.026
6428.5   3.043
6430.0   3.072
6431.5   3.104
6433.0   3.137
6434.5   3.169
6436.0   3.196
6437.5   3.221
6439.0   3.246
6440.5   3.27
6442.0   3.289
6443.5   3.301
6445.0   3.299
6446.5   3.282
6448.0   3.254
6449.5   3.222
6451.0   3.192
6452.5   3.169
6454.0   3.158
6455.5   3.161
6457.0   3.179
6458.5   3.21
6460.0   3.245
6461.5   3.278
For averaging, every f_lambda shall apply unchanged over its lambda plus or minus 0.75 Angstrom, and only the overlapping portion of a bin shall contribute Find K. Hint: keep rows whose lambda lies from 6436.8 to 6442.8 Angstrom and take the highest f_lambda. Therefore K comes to 3.289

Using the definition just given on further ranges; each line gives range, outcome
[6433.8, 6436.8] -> 3.196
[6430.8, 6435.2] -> 3.169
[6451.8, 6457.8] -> 3.179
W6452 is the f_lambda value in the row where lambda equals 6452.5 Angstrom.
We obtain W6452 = 3.169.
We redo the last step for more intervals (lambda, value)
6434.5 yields 3.169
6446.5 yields 3.282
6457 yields 3.179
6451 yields 3.192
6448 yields 3.254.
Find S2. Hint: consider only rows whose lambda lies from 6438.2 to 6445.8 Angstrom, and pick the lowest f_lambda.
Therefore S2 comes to 3.246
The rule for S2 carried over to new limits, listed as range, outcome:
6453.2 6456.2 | 3.158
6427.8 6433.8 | 3.043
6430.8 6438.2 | 3.104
